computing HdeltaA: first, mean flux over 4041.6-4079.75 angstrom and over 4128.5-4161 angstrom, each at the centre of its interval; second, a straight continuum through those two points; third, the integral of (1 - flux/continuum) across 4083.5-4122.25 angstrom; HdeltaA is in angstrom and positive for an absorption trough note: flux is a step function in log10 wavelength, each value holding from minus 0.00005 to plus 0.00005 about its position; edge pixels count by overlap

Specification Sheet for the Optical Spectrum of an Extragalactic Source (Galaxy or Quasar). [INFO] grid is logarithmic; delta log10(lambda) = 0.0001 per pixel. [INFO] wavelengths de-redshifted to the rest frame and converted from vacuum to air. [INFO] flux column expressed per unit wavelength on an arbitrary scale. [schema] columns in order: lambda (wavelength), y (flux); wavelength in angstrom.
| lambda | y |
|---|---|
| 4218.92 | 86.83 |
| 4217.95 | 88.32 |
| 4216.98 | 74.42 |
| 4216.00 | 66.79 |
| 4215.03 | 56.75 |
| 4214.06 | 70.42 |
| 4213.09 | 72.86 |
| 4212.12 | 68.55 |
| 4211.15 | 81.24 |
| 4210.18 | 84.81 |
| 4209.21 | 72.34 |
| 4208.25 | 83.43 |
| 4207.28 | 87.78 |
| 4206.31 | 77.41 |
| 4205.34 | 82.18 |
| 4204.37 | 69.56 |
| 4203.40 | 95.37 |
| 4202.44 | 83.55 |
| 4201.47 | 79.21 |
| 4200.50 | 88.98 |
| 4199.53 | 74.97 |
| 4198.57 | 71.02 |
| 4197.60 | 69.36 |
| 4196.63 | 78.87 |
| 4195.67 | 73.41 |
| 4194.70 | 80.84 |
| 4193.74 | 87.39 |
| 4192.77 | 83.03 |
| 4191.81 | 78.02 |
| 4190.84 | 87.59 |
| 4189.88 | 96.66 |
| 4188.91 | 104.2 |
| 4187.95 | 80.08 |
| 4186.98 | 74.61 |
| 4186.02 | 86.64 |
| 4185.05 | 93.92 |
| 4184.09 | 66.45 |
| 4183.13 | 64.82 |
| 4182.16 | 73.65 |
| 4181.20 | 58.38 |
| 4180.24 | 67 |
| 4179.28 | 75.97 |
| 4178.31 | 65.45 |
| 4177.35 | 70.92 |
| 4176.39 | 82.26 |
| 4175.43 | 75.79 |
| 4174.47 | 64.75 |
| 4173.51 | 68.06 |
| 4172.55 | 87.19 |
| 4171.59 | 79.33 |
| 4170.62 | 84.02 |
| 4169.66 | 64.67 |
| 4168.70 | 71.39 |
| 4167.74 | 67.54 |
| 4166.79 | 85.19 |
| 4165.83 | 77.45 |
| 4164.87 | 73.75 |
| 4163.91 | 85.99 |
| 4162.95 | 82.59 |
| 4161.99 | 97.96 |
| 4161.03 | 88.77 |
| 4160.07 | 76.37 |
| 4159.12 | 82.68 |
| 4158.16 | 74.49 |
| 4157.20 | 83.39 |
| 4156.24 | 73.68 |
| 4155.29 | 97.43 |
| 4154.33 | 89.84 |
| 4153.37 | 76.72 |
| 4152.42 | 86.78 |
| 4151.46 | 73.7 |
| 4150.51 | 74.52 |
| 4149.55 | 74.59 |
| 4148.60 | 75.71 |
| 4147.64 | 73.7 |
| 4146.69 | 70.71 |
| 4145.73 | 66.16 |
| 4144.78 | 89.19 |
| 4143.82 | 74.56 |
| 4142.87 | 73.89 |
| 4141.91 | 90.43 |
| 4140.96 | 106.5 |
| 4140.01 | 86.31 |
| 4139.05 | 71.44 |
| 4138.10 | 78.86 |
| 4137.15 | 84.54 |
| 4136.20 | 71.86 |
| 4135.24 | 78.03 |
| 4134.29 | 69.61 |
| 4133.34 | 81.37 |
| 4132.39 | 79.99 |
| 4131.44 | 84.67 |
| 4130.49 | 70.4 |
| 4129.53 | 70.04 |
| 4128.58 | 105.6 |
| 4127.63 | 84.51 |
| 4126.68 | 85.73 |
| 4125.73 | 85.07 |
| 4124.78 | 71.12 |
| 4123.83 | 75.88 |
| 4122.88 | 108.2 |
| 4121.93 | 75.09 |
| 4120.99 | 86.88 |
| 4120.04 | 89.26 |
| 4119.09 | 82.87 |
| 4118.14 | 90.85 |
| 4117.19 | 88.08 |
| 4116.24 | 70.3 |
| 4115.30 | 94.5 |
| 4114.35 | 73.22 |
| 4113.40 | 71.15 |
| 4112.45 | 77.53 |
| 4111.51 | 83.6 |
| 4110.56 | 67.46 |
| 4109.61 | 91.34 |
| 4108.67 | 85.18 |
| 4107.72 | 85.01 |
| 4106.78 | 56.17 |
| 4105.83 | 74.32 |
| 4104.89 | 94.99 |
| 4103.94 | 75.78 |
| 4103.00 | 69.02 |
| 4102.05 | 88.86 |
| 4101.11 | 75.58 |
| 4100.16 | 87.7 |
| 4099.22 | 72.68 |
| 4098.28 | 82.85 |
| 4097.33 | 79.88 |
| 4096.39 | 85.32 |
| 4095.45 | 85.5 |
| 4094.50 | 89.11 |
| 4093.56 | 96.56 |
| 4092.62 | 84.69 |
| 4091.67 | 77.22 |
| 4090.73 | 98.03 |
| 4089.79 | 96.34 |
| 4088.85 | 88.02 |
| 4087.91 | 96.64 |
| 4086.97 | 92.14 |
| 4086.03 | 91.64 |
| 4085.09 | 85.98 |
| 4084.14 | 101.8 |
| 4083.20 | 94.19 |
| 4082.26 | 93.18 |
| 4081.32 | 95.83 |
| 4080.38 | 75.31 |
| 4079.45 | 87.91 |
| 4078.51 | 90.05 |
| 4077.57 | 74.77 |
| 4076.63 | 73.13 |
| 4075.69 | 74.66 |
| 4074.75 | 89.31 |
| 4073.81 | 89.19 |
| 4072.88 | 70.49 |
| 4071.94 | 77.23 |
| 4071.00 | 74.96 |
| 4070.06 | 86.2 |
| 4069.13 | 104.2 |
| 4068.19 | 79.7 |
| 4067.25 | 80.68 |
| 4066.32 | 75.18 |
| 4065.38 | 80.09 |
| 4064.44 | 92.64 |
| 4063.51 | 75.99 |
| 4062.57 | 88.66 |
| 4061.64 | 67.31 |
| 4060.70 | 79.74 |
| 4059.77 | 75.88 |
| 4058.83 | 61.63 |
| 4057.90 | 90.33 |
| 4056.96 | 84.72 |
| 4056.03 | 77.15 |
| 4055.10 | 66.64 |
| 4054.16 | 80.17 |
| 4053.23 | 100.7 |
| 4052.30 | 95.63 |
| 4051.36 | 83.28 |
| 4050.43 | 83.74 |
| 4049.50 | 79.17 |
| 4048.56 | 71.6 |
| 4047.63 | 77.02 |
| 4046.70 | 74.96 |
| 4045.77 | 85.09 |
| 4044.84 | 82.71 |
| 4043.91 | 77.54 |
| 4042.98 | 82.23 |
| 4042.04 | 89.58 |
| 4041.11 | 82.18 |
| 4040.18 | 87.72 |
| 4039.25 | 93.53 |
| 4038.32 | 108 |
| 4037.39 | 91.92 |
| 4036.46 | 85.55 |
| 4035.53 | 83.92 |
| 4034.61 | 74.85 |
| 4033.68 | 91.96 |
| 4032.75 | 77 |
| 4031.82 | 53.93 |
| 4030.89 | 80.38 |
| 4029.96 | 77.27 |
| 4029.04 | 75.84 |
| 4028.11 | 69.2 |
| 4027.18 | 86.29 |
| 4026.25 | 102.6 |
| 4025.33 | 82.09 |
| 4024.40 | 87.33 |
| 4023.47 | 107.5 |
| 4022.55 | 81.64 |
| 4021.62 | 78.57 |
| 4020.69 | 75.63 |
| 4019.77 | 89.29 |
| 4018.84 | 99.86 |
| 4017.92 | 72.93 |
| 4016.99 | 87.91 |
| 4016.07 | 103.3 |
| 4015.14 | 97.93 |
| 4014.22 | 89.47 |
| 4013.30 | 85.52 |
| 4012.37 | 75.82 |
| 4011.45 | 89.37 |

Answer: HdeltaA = -1.7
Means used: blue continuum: 81.2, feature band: 84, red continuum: 79.7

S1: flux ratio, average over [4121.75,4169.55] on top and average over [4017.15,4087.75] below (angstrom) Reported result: 0.96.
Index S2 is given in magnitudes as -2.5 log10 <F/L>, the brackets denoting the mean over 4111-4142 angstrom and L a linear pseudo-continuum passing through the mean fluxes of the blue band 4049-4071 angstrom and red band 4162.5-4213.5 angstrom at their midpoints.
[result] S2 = -0.03 mag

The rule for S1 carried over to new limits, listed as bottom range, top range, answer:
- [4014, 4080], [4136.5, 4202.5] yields 0.95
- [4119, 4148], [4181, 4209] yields 0.99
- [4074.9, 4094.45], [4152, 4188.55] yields 0.88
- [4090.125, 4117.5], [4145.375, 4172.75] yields 0.97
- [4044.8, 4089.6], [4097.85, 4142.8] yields 0.98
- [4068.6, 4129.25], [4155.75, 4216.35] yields 0.92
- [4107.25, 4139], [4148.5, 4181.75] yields 0.95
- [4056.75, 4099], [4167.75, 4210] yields 0.92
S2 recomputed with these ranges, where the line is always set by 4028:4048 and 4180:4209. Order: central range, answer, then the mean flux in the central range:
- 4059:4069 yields 0.03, 79.8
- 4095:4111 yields 0.02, 79.9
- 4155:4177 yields 0.02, 79.1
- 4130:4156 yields 0.01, 79.6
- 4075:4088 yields -0.07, 87.4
